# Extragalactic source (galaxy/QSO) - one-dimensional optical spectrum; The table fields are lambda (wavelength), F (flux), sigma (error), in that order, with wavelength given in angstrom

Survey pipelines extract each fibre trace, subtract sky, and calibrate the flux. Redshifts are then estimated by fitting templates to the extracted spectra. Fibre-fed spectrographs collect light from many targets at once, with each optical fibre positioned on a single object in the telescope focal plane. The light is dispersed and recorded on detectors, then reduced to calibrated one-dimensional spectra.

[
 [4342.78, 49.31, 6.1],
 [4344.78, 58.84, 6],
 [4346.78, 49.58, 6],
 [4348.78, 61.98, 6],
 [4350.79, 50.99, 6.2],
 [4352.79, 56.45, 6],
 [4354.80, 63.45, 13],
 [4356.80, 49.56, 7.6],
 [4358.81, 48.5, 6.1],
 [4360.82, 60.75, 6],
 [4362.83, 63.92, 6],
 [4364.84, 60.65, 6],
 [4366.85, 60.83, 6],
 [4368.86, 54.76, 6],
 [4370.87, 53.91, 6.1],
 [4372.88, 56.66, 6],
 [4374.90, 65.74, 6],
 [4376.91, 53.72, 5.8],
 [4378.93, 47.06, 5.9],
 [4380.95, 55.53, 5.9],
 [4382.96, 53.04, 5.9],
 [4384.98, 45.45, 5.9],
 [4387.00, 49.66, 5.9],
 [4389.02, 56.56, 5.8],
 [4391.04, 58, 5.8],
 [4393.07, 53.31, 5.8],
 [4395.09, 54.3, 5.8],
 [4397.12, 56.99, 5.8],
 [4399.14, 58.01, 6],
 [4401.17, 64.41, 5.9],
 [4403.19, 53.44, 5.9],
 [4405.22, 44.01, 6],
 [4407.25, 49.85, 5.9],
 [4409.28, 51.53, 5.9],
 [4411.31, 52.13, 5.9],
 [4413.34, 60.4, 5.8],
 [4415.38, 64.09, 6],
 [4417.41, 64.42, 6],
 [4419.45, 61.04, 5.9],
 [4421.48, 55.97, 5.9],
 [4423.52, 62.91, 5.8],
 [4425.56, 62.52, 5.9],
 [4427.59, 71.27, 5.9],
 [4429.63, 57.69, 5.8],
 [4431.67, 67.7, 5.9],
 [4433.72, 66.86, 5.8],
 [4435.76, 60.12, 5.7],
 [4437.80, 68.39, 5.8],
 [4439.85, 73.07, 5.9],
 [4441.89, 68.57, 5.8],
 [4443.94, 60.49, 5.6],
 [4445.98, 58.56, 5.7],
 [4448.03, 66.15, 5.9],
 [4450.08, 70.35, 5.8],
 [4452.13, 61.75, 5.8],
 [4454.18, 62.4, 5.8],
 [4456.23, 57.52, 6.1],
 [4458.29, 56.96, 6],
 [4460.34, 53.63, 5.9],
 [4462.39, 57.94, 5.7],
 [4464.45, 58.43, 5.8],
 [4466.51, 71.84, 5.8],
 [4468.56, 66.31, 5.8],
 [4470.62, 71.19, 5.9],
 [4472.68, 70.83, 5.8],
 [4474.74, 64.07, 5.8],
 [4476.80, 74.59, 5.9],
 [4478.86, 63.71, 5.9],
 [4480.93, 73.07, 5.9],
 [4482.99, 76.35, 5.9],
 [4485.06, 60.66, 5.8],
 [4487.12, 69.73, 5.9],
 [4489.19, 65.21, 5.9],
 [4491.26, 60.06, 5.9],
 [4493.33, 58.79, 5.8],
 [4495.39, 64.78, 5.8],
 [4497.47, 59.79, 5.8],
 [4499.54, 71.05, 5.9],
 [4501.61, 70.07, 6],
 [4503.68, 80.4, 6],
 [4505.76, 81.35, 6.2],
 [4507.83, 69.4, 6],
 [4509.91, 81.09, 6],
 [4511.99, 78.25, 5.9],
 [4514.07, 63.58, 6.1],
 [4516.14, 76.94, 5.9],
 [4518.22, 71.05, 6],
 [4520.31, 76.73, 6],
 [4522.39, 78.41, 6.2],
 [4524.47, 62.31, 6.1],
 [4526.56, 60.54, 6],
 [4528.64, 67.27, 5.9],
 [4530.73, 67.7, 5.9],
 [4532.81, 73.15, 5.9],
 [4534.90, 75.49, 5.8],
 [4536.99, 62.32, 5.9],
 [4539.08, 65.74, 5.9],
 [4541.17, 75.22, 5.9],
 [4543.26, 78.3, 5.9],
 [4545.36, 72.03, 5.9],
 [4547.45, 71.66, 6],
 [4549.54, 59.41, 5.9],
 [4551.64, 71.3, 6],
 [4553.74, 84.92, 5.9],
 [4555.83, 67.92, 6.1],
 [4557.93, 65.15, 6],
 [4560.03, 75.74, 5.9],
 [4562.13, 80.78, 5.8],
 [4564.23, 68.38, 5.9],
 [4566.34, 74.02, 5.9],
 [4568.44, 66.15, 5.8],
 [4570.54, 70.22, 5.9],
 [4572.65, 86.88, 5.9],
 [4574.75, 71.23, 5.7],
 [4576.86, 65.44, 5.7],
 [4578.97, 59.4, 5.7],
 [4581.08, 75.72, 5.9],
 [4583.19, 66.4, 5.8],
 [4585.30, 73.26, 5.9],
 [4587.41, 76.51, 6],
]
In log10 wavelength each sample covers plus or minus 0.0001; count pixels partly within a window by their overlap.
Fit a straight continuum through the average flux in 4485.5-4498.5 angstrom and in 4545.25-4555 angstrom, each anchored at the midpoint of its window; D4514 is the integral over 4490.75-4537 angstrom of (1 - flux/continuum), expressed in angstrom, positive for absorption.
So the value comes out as -2.8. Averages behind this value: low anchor 62.9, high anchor 71.8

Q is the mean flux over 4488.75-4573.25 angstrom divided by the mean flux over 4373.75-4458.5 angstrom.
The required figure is 1.2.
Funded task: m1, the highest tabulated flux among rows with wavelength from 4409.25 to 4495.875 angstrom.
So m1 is 76.35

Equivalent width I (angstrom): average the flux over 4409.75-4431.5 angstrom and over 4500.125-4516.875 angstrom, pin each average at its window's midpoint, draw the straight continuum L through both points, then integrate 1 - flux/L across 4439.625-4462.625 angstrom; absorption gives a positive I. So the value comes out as 1.36 angstrom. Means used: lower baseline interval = 61.3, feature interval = 62.1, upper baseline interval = 75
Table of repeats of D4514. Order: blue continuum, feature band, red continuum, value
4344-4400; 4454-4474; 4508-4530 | 0.9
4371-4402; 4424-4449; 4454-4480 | -1.9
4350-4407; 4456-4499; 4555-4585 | -0.9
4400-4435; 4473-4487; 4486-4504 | -0.9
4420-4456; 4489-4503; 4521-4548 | 0.7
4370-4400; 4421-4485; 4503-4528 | -0.7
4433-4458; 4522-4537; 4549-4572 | 0.3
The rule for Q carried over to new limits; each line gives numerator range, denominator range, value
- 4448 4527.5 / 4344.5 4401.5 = 1.21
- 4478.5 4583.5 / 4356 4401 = 1.27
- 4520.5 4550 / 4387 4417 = 1.26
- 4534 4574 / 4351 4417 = 1.30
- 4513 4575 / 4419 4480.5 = 1.11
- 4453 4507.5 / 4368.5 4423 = 1.20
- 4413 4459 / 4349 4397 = 1.15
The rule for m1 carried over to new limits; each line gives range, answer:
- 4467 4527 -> 81.35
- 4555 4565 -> 80.78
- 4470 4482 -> 74.59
